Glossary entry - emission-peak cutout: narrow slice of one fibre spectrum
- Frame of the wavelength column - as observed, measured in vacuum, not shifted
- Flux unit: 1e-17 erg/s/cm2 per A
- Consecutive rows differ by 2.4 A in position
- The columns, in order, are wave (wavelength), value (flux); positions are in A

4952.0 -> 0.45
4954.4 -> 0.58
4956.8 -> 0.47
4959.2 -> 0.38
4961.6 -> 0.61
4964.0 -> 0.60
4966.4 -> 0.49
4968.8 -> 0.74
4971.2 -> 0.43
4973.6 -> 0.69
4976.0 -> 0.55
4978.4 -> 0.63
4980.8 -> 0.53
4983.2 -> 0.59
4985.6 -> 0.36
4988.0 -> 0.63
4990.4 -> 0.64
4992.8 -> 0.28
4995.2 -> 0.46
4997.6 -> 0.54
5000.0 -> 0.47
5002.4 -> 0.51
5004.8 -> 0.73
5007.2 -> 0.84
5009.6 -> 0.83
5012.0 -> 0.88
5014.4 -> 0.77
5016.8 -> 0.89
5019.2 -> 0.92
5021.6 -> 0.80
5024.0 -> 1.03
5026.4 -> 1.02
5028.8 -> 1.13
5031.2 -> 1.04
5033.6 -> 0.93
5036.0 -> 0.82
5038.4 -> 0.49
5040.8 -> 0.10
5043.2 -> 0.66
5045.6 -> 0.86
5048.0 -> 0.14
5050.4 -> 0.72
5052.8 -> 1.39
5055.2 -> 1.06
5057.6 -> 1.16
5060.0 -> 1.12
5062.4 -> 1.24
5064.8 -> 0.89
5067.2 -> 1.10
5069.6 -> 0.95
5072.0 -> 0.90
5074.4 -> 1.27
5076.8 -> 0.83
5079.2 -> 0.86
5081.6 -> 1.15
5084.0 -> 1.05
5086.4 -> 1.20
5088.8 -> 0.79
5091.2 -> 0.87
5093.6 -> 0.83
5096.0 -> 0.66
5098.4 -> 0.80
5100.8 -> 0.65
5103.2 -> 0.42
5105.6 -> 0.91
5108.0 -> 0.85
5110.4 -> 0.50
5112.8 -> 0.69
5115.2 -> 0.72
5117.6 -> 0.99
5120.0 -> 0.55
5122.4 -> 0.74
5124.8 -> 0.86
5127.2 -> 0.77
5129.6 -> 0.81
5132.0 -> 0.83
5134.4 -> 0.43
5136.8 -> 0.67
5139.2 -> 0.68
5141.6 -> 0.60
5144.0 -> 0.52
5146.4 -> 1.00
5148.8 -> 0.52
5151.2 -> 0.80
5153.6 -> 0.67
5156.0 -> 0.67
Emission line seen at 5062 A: C IV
